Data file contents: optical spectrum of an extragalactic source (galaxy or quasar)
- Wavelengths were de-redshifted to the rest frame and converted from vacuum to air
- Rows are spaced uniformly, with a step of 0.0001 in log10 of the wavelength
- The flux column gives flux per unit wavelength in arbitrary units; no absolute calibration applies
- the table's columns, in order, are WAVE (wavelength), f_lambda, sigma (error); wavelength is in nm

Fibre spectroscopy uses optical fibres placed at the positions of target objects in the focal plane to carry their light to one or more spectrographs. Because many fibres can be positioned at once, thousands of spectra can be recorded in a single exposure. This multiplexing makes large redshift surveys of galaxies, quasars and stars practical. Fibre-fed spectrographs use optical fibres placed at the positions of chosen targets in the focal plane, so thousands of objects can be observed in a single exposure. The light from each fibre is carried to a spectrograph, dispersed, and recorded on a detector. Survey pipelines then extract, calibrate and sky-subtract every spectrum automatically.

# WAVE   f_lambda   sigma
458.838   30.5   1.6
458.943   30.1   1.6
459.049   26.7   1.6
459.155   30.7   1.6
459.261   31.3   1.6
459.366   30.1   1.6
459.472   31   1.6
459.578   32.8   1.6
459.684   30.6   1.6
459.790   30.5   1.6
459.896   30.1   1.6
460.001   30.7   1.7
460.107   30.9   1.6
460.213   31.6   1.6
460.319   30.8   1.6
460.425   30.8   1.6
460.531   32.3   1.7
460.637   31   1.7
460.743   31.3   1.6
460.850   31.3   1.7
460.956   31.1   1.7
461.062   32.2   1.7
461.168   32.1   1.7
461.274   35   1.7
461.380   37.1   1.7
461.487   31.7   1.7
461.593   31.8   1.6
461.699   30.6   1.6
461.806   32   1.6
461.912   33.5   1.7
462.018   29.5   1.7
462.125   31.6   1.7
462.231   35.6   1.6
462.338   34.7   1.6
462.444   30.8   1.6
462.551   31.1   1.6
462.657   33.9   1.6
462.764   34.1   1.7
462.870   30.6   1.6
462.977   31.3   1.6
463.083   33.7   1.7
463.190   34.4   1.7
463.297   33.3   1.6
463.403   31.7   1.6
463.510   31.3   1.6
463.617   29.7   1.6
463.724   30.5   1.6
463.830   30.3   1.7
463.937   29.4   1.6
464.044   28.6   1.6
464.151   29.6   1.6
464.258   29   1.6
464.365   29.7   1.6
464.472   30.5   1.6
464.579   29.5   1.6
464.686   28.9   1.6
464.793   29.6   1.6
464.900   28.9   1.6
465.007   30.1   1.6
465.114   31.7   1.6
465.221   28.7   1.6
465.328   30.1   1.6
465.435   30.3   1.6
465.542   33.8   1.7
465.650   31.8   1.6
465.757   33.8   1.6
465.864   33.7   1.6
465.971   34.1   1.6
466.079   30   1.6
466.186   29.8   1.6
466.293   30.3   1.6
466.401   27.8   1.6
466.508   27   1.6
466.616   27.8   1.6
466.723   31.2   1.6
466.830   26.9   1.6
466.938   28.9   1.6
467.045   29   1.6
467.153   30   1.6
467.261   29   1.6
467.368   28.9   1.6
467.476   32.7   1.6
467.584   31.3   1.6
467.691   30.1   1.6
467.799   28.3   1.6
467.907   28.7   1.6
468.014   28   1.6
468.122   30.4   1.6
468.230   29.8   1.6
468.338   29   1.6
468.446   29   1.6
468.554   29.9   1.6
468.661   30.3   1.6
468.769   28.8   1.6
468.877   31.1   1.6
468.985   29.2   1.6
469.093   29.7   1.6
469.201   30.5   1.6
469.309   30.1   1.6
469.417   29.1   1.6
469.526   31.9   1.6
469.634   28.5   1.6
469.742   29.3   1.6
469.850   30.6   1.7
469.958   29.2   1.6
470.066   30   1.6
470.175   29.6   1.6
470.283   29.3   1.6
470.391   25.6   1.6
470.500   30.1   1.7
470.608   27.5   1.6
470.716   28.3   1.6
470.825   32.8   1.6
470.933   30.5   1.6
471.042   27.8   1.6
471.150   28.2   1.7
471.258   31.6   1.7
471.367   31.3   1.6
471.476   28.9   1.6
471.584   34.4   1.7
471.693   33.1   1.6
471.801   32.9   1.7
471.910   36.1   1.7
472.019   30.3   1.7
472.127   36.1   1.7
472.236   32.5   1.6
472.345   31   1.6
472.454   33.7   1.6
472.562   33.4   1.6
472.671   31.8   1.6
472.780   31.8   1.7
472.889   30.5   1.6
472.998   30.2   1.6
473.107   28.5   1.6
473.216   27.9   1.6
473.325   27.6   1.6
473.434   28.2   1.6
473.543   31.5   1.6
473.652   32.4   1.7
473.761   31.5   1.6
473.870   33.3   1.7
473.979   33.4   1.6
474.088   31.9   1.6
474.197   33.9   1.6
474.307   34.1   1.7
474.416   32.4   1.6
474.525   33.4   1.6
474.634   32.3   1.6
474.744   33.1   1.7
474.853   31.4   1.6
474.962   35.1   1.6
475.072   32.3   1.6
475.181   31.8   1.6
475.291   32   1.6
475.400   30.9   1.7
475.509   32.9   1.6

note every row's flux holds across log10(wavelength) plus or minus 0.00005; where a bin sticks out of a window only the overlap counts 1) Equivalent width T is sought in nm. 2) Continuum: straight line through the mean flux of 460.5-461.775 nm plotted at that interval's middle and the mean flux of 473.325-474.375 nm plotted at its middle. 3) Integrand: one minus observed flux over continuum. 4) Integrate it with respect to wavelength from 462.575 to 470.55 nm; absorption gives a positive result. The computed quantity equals 0.49 nm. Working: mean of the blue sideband 32.3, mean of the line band 30.2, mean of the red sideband 32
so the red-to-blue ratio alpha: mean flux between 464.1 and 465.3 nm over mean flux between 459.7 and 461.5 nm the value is 0.93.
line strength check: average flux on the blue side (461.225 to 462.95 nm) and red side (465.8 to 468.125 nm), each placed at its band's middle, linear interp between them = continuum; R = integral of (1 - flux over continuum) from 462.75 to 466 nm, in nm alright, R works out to 0.03 nm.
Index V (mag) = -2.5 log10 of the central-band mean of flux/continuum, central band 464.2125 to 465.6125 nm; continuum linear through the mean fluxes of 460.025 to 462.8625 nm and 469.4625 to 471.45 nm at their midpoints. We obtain 0.04 mag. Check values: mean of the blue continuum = 32.2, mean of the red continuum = 29.5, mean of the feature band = 30.1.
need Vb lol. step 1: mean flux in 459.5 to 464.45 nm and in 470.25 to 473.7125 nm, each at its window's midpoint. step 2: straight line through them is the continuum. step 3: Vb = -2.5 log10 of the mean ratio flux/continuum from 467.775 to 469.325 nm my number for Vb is 0.06 mag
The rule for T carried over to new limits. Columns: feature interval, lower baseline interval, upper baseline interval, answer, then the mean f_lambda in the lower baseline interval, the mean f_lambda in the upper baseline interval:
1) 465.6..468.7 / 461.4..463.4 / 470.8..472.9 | 0.22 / 32.5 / 32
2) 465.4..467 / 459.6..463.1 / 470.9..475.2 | 0.07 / 32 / 31.8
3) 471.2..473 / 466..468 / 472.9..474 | -0.13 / 29.4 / 30.4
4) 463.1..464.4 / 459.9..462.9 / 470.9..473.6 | 0.05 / 32.1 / 31.2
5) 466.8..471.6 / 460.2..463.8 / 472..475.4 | 0.36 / 32.2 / 31.9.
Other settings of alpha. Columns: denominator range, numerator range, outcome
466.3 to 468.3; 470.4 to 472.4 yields 1.07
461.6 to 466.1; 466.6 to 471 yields 0.94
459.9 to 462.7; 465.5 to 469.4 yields 0.94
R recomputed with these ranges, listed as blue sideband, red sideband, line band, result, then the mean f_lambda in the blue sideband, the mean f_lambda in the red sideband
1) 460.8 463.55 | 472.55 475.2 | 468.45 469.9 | 0.098 nm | 32.6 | 31.7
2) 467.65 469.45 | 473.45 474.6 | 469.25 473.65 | 0.086 nm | 29.5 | 32.6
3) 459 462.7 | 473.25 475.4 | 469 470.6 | 0.125 nm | 31.7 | 32.1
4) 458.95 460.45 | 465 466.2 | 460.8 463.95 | -0.120 nm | 30.6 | 31.6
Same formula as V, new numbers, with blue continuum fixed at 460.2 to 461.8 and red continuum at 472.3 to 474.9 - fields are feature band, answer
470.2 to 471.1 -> 0.097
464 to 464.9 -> 0.090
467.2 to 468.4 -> 0.077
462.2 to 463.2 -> -0.030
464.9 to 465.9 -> 0.018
